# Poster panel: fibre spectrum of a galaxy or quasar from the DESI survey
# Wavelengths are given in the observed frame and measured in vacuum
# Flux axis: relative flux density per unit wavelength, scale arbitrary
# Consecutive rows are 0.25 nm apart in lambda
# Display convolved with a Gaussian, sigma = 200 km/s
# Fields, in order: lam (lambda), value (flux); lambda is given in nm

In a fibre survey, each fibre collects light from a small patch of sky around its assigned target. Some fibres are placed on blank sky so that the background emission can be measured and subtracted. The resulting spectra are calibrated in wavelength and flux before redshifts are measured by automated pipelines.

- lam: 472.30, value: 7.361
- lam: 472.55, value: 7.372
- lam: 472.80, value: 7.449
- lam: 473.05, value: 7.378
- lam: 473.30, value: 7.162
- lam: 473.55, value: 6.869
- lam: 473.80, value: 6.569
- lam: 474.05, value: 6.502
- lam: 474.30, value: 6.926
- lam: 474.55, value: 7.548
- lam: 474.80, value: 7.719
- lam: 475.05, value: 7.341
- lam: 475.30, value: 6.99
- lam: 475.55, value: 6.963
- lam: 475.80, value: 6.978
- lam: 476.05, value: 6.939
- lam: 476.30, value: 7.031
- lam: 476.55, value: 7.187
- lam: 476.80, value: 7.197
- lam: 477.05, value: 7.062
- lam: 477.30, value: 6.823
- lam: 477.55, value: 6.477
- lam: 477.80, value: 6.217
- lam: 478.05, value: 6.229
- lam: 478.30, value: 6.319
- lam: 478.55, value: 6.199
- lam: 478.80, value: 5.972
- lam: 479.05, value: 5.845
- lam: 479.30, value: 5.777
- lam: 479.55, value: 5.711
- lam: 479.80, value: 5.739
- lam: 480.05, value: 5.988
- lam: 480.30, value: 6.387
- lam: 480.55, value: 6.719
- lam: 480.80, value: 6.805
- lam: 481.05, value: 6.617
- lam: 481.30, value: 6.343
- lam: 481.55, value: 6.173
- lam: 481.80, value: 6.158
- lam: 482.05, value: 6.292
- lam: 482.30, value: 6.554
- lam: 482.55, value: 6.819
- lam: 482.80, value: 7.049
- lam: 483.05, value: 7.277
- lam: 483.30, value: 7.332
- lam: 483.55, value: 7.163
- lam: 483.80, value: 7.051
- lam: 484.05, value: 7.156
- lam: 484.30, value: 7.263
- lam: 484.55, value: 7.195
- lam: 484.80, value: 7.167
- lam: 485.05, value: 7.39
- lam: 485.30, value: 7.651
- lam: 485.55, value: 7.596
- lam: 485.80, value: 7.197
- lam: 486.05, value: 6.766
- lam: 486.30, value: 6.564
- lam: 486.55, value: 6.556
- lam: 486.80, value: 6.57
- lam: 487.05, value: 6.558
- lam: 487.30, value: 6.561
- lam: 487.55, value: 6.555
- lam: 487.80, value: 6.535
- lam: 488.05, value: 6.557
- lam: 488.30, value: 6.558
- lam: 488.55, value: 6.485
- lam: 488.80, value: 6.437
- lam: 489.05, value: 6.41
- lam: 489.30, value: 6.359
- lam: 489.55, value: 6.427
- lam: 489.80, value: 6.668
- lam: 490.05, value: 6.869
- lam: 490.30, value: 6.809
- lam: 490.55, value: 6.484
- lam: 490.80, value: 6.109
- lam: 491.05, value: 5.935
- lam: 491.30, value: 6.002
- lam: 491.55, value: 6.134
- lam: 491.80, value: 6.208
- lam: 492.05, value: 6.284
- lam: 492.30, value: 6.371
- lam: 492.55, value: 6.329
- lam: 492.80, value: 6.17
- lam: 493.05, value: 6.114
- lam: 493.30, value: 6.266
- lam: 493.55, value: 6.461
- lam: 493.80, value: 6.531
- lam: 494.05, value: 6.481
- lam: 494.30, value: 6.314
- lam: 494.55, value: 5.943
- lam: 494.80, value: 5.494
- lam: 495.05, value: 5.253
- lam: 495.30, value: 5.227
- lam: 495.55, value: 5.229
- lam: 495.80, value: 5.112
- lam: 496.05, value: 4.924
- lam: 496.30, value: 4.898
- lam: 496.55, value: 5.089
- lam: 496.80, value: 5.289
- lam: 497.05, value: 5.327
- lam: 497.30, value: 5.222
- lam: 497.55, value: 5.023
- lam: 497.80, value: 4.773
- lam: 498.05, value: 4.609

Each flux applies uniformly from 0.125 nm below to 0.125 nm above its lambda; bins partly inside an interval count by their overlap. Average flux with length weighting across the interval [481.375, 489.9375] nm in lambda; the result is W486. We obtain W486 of 6.79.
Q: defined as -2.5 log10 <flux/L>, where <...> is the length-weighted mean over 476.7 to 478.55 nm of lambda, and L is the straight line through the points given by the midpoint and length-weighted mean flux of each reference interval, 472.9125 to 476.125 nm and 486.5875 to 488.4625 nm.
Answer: 0.06 mag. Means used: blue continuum 7.07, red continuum 6.55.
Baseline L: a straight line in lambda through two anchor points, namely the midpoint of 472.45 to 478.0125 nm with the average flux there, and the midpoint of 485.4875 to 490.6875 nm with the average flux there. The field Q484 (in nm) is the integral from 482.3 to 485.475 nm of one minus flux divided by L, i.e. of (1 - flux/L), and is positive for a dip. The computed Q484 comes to -0.20 nm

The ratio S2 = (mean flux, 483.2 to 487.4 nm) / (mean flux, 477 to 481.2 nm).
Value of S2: 1.1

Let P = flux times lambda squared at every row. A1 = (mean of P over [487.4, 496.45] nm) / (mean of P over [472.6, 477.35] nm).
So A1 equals 0.9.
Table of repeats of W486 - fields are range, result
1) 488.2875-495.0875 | 6.29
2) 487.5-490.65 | 6.55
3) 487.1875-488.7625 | 6.54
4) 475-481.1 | 6.53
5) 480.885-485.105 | 6.87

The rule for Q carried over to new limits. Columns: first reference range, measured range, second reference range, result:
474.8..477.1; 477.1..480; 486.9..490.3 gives 0.14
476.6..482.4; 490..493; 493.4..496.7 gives -0.09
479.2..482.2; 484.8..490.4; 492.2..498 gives -0.14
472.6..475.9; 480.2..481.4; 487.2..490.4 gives 0.05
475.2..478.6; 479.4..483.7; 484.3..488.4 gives 0.05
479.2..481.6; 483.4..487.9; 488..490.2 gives -0.09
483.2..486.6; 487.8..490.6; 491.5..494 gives 0.02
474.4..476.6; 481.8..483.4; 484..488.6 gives 0.03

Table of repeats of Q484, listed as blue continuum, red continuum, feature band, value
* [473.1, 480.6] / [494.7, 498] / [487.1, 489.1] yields -0.26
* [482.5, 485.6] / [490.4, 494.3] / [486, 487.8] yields 0.09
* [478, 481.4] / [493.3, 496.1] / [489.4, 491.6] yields -0.19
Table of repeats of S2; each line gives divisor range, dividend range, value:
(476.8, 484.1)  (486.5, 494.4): 0.99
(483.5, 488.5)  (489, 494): 0.92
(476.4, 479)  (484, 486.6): 1.09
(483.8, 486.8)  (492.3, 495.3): 0.86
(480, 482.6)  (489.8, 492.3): 0.98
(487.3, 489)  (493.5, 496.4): 0.87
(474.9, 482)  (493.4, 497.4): 0.85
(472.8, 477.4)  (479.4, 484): 0.93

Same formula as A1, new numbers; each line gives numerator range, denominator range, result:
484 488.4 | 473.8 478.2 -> 1.04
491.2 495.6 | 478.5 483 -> 1.01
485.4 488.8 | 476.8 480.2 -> 1.12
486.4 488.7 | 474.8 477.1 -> 0.97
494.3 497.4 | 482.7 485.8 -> 0.76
